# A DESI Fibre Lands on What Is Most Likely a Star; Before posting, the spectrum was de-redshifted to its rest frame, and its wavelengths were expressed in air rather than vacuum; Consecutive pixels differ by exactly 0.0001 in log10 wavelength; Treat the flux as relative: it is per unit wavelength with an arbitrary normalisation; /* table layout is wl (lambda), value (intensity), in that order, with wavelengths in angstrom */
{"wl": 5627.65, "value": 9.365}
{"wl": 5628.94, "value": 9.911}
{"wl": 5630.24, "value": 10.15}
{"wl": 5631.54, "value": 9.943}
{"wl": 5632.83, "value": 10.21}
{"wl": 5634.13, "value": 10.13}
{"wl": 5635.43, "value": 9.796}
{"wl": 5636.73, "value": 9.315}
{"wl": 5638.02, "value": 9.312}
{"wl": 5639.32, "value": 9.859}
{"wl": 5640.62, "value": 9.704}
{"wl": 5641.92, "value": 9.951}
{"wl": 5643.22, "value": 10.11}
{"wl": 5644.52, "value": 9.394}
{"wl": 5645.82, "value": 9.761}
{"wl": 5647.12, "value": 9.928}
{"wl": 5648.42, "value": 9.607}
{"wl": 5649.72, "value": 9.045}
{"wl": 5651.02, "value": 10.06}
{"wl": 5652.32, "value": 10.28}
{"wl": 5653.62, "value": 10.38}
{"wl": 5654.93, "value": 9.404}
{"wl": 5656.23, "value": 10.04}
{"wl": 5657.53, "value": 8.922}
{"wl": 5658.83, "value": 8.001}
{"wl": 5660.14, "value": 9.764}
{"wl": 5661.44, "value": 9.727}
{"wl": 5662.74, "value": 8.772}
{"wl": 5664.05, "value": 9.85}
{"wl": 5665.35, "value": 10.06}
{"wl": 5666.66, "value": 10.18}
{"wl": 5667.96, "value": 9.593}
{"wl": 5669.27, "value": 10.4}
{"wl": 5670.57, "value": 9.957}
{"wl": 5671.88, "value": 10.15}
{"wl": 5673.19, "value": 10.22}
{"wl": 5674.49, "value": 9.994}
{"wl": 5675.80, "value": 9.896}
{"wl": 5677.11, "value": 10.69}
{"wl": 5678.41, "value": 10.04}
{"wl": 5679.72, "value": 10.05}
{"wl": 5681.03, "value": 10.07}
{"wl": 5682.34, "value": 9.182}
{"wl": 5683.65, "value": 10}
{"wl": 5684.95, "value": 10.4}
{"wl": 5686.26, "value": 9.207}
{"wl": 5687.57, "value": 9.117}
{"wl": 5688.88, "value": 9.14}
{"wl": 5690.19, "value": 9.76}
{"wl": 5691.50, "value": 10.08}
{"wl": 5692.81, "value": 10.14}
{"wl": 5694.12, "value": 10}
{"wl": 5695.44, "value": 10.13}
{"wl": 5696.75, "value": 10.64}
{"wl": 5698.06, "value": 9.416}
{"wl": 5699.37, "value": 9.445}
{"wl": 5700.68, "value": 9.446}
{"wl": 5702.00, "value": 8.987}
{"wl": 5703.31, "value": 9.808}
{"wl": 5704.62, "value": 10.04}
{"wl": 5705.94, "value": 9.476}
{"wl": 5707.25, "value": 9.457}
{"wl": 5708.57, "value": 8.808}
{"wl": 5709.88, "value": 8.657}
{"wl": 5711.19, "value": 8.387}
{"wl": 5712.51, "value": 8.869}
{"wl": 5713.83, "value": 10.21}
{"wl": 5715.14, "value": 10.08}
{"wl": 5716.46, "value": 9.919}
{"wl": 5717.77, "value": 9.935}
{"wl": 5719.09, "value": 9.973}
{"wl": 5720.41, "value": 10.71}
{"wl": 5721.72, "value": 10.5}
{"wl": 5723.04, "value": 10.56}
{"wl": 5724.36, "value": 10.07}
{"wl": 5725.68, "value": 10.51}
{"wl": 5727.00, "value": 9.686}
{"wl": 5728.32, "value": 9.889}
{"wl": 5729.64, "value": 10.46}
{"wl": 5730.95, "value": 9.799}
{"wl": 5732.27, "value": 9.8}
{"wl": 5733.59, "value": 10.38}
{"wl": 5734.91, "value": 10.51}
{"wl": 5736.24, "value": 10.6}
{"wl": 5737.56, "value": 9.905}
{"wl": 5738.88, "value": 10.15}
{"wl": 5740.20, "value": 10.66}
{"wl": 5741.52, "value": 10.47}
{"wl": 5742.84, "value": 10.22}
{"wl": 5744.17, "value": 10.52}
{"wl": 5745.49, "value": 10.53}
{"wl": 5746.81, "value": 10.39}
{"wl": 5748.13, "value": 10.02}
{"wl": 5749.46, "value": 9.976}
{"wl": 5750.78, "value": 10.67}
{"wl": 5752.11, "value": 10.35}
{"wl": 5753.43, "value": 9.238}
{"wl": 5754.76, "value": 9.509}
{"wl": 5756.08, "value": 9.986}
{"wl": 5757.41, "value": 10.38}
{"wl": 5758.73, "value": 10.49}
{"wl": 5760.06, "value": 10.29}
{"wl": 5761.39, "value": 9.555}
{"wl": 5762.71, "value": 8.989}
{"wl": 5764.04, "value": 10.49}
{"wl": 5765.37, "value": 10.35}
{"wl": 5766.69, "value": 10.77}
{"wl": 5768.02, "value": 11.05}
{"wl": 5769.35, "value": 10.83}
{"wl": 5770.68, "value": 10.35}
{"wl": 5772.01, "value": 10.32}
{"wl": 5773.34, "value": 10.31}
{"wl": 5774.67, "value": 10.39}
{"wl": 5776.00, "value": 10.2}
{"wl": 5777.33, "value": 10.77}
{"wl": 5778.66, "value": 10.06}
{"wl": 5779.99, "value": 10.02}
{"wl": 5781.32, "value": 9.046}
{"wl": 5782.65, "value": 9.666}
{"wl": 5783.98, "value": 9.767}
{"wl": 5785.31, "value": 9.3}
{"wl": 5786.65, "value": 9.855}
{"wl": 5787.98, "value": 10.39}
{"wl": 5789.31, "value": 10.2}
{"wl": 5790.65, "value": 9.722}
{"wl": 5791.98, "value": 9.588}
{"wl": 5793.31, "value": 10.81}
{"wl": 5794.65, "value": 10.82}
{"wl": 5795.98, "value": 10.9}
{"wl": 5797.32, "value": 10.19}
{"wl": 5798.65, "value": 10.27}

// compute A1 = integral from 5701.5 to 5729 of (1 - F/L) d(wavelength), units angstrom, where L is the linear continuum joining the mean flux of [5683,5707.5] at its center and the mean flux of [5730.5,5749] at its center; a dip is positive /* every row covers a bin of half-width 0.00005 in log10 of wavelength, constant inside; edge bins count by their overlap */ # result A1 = 0.64 angstrom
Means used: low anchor 9.73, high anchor 10.3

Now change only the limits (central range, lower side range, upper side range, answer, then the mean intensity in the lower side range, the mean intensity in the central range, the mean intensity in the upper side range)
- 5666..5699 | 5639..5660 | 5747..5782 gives -0.45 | 9.65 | 9.93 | 10.2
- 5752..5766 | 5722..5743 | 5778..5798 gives 0.25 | 10.2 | 9.95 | 10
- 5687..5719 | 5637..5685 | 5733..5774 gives 1.34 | 9.79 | 9.59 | 10.3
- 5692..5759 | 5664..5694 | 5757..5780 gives 1.04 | 9.93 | 9.97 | 10.3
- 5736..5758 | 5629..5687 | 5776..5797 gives -0.47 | 9.81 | 10.2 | 10.1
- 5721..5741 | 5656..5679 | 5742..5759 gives -0.30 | 9.79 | 10.2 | 10.2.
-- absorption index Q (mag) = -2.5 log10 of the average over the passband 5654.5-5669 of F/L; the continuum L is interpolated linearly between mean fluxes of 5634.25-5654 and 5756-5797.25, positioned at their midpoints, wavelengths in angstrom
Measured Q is 0.035 mag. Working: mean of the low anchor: 9.77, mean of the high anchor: 10.2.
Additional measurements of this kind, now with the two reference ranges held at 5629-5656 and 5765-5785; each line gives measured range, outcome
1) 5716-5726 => -0.02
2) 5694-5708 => 0.04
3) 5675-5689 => 0.01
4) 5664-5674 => -0.02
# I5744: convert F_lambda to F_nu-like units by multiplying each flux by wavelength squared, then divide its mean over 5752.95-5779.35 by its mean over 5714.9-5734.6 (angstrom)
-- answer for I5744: 1.02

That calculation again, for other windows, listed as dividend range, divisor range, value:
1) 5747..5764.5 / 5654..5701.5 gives 1.05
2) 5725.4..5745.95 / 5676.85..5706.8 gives 1.06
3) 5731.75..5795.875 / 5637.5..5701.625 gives 1.08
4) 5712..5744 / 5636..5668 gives 1.08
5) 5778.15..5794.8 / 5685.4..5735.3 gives 1.04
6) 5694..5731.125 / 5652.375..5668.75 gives 1.04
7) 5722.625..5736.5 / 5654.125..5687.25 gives 1.06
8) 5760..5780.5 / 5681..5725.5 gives 1.08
